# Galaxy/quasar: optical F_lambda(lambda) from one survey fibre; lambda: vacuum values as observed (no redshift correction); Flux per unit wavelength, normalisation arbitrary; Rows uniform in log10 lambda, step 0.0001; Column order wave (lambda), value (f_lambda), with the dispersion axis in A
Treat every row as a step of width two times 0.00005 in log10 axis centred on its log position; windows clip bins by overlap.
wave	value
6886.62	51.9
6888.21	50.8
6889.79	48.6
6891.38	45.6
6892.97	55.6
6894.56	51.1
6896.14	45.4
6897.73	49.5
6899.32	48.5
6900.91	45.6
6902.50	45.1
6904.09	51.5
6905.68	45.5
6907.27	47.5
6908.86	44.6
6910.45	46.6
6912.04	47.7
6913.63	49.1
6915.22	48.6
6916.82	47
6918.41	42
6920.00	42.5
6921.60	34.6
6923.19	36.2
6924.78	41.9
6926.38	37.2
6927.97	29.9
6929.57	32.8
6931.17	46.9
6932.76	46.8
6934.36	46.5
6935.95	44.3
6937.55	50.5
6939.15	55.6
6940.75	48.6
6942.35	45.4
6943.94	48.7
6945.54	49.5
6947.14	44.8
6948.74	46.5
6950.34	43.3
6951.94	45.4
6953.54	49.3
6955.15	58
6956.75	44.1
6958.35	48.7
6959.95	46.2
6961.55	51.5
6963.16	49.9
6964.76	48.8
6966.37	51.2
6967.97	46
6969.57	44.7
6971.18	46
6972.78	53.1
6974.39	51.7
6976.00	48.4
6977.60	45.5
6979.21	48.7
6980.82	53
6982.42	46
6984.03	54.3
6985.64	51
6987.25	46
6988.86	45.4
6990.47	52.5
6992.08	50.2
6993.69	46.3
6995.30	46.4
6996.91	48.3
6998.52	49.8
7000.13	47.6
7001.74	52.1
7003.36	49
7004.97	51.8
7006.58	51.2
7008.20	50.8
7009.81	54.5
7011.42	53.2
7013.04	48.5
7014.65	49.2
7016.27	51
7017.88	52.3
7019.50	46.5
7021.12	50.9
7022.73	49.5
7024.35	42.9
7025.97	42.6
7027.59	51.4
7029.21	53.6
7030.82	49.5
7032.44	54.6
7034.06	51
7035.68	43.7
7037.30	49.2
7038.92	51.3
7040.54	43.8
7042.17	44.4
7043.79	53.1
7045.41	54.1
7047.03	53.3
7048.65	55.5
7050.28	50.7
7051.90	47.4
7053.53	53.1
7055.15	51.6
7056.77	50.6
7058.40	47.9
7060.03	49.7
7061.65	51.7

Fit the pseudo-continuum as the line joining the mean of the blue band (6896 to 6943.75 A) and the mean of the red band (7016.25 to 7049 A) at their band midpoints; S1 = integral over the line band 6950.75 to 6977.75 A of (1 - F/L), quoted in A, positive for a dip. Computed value -1.2 A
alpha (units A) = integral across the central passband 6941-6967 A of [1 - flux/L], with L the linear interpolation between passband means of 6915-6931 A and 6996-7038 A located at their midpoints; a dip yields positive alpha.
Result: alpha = -3.3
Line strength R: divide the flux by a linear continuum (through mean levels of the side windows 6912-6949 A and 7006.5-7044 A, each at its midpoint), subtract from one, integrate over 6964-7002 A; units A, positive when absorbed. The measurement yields -1.39 A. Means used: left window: 44.2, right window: 49.4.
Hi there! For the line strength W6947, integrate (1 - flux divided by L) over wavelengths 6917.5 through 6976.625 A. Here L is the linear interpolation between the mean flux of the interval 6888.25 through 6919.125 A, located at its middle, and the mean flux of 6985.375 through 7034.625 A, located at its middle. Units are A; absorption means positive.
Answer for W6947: 3.2 A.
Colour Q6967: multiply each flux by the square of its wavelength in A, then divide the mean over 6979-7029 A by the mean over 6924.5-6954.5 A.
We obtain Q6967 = 1.12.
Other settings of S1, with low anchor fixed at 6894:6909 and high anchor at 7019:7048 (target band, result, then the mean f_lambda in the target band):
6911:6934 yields 2.9 A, 41.8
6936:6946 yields -0.3 A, 49.3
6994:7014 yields -0.5 A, 50.2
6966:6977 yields 0.0 A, 48.6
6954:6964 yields -0.3 A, 49.7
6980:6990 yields -0.2 A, 49.4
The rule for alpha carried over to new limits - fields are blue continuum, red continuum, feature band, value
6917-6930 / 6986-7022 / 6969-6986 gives -1.3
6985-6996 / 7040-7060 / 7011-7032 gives 0.0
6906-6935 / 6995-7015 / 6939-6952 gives -0.7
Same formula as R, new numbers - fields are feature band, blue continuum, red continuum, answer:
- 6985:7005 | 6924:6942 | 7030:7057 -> -0.56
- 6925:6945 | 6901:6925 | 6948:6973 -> 0.85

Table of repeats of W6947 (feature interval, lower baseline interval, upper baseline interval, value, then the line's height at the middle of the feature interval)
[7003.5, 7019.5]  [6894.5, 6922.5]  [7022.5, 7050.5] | -0.7 A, 49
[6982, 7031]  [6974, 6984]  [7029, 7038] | 0.1 A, 49.7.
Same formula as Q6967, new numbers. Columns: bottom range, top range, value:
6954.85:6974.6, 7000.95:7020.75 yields 1.05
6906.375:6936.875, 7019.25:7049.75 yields 1.20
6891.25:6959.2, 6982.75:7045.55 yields 1.11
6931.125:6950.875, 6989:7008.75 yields 1.06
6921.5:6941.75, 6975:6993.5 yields 1.17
